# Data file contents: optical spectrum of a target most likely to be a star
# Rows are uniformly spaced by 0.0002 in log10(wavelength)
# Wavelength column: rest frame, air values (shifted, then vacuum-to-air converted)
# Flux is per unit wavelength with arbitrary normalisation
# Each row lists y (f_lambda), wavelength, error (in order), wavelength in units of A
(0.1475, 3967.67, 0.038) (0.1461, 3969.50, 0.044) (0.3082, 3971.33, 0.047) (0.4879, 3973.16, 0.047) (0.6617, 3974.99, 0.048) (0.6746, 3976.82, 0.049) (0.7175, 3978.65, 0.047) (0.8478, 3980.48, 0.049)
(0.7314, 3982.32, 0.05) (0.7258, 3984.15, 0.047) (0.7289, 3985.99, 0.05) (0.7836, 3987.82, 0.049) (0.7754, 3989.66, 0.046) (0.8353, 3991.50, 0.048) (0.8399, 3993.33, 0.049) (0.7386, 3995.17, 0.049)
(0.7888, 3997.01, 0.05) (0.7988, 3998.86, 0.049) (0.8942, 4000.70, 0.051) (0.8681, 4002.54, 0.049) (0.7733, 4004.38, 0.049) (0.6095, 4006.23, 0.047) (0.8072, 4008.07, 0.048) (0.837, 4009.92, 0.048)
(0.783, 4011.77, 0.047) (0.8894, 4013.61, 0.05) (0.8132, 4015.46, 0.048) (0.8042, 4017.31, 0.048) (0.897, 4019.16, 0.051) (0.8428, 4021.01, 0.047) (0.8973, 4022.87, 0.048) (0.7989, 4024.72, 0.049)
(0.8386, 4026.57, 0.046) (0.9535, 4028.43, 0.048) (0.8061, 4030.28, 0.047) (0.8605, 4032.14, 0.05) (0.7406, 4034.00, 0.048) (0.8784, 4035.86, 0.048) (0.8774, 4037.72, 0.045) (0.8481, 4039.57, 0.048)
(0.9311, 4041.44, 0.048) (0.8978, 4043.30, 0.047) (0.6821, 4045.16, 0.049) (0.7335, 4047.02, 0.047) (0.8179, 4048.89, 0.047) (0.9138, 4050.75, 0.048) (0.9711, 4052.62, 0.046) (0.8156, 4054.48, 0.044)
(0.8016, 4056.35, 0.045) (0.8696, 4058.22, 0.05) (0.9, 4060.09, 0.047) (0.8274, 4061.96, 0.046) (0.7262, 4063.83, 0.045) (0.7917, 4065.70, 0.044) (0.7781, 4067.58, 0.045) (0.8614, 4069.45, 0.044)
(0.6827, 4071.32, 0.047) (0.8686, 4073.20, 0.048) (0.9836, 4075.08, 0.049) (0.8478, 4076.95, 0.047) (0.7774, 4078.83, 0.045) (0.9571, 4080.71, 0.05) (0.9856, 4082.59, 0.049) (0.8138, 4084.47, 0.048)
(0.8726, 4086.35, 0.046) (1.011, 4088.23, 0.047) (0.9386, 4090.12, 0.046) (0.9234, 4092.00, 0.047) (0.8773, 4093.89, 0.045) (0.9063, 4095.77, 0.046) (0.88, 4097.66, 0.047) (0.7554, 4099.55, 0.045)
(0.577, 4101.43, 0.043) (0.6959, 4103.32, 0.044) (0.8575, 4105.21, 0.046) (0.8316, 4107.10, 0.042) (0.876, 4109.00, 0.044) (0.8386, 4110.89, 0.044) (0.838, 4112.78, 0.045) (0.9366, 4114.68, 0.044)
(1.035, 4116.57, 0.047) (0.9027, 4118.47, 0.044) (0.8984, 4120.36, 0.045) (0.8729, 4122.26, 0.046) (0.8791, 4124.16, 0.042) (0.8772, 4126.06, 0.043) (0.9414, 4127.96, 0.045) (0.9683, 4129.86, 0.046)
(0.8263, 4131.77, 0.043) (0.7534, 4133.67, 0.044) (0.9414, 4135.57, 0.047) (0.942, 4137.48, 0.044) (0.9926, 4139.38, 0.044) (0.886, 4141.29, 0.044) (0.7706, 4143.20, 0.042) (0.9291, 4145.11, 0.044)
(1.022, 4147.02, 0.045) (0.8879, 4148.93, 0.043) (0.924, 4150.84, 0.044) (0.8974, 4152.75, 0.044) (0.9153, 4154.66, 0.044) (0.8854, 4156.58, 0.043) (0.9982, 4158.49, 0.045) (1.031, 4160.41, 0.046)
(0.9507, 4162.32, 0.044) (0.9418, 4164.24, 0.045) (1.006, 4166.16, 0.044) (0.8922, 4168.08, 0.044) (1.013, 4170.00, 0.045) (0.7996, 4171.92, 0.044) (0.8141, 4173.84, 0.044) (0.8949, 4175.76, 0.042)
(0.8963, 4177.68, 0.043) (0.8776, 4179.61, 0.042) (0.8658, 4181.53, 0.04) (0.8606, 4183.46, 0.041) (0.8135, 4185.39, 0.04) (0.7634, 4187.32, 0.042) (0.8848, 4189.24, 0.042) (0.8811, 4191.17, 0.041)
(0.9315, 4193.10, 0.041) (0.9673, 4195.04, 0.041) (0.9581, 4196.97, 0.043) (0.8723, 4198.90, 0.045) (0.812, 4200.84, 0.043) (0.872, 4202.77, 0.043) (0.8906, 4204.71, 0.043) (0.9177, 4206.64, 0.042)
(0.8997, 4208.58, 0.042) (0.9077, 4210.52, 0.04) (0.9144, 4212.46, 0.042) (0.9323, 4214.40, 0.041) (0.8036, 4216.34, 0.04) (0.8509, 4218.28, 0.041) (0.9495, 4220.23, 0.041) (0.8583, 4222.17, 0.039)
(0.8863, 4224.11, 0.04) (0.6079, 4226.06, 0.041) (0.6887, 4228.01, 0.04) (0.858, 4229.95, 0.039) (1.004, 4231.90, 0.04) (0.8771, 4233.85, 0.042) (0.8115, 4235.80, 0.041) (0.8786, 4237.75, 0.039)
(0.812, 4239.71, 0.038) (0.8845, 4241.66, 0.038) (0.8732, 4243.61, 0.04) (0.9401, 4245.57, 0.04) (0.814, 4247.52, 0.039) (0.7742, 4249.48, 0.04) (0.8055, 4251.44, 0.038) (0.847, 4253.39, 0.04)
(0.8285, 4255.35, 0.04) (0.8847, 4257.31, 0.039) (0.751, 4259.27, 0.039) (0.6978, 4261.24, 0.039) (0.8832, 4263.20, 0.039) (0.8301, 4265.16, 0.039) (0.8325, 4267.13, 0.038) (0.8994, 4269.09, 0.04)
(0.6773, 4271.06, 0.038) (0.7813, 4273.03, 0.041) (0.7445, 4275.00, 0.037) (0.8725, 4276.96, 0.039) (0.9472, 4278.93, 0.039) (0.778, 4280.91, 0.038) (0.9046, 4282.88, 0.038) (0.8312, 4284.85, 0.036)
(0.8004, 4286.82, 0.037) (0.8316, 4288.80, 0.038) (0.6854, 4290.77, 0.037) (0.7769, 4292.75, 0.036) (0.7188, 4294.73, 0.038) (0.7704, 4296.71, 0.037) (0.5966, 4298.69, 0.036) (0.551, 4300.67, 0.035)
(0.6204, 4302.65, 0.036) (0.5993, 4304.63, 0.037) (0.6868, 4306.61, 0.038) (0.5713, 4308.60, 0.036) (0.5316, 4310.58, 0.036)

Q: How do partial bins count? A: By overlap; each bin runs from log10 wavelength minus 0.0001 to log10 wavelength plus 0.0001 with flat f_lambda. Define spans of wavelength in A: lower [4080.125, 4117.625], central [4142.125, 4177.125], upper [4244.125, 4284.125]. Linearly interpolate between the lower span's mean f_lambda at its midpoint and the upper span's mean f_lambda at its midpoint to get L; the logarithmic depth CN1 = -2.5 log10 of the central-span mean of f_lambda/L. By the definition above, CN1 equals -0.08 mag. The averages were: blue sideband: 0.87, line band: 0.92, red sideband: 0.825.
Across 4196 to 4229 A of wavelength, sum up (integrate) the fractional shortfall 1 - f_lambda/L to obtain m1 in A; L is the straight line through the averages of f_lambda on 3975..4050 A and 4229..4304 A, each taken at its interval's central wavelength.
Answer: -2.2 A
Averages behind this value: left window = 0.808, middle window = 0.86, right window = 0.806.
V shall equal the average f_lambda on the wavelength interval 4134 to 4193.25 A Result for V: 0.905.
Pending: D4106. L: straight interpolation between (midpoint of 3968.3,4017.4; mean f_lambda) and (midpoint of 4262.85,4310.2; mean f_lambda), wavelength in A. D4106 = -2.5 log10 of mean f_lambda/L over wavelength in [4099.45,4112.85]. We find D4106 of -0.07 mag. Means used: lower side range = 0.724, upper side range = 0.753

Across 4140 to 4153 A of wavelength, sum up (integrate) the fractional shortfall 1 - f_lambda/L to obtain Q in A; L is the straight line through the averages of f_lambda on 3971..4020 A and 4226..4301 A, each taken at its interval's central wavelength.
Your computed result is -1.9 A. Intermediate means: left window 0.762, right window 0.808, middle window 0.905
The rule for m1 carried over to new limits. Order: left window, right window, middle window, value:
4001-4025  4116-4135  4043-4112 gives 1.7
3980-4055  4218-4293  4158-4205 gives -4.2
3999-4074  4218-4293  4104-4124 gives -1.4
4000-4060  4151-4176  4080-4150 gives 0.8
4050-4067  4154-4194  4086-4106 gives 0.4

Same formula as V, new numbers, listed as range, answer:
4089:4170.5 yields 0.895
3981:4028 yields 0.806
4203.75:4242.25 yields 0.861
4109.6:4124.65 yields 0.901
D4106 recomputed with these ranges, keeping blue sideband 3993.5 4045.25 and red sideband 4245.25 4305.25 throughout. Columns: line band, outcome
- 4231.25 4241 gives -0.11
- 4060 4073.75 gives 0.03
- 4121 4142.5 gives -0.11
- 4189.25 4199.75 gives -0.15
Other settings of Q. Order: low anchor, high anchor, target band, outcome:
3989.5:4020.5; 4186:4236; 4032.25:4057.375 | -0.55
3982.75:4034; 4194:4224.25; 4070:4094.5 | -1.31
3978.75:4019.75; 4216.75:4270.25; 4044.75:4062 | -0.70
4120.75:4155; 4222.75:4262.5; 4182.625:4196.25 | -0.14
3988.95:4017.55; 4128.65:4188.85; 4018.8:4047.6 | -0.71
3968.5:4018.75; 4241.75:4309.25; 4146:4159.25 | -3.05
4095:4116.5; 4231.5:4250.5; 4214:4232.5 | 0.42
